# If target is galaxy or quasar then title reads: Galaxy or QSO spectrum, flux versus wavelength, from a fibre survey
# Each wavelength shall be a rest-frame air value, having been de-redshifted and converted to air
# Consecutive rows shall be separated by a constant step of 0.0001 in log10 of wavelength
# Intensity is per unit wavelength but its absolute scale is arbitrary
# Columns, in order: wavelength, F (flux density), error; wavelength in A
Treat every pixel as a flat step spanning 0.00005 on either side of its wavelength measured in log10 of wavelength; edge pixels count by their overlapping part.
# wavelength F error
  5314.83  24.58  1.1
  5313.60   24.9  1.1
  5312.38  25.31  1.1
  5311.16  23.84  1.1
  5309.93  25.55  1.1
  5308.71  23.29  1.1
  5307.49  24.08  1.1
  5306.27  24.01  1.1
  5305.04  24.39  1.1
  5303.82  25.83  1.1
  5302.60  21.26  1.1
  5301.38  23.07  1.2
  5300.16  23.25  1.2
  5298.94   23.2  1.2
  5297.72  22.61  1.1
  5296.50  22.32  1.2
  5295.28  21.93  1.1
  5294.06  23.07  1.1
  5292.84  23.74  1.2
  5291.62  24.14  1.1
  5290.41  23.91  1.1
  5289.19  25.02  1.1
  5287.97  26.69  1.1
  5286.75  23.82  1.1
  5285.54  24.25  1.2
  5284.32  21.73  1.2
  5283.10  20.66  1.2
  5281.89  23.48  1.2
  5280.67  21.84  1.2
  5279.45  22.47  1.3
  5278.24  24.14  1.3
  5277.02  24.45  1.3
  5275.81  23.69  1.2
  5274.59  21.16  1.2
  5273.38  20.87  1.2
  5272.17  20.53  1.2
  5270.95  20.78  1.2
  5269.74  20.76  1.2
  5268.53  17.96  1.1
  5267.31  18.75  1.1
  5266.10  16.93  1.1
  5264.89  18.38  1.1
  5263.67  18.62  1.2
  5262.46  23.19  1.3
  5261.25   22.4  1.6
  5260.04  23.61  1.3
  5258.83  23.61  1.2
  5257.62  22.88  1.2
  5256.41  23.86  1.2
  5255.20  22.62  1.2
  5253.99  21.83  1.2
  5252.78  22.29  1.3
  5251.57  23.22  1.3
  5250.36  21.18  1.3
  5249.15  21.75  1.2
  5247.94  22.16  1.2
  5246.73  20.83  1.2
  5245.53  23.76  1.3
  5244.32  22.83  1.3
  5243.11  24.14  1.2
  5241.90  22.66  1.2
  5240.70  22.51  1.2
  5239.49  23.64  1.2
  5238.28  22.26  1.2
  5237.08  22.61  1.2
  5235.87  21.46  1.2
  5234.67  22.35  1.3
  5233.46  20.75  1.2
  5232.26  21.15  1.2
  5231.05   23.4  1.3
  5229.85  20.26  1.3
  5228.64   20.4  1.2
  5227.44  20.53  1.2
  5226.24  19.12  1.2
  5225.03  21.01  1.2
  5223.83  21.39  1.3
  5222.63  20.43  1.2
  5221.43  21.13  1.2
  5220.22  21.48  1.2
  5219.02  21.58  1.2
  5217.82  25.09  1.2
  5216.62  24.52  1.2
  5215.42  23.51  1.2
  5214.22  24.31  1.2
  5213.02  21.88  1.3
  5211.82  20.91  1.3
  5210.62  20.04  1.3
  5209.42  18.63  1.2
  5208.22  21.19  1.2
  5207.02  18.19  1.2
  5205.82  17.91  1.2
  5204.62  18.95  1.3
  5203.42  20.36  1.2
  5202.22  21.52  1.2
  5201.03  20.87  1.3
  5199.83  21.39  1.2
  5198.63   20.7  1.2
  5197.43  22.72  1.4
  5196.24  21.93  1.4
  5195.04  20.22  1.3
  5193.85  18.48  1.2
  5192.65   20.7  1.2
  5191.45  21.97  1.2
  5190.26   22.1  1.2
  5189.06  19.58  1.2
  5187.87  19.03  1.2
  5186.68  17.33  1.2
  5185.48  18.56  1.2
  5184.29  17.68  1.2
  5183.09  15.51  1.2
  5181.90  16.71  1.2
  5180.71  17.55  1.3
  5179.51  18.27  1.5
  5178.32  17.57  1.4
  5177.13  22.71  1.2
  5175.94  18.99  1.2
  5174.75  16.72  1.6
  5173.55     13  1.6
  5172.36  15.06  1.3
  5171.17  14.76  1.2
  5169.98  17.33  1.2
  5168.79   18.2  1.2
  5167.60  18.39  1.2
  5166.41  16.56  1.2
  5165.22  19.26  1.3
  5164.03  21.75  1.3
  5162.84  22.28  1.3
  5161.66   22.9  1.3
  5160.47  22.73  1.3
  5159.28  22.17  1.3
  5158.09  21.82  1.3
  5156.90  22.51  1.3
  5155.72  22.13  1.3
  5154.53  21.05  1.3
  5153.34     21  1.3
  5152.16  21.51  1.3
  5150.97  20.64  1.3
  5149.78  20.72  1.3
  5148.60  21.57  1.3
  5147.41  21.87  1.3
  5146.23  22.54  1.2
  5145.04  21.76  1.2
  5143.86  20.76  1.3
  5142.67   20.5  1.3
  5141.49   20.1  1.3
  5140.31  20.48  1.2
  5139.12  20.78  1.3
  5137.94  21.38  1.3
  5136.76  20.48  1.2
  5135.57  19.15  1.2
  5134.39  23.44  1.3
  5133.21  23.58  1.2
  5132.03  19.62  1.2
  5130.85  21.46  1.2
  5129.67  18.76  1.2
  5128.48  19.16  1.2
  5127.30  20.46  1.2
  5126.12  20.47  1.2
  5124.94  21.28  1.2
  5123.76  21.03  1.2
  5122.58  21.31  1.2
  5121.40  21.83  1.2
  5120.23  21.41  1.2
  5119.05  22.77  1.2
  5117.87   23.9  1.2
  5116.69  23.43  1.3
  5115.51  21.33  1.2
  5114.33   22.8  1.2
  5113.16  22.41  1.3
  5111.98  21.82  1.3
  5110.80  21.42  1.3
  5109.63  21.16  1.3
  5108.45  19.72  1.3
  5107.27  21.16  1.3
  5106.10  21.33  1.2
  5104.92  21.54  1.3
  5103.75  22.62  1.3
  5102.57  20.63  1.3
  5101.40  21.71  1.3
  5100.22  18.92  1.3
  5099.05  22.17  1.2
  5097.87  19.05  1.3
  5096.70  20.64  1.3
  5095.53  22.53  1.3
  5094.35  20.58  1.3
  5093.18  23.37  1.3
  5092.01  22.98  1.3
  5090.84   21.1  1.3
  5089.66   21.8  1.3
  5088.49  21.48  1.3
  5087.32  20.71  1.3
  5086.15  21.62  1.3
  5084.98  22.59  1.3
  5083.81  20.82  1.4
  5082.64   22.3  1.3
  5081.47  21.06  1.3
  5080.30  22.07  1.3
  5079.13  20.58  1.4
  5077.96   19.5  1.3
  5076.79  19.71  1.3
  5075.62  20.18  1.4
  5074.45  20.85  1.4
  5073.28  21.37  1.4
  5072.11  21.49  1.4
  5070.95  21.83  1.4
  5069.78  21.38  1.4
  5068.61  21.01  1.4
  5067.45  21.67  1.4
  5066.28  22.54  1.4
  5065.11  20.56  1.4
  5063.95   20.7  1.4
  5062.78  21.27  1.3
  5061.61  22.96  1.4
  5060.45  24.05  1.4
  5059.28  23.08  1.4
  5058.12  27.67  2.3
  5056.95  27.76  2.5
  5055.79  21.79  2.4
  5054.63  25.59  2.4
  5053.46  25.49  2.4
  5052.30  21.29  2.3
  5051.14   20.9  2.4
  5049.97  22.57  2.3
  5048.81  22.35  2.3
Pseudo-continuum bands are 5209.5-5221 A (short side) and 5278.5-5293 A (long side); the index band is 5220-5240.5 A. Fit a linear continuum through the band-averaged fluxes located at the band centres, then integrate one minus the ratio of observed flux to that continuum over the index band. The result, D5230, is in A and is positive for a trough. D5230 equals 1.1 A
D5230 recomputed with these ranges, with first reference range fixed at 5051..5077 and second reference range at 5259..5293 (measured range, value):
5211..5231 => 0.38 A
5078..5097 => 0.70 A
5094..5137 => 2.09 A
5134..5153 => 1.05 A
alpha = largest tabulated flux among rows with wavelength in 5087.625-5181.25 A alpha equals 23.9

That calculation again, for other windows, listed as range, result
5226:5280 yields 24.45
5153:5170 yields 22.9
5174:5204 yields 22.72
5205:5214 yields 21.88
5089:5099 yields 23.37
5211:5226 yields 25.09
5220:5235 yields 23.4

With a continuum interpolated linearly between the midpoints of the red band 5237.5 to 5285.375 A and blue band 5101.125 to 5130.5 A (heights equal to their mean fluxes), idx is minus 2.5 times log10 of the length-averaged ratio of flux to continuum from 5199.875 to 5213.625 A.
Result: 0.09 mag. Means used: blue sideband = 21.4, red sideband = 21.9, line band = 20.1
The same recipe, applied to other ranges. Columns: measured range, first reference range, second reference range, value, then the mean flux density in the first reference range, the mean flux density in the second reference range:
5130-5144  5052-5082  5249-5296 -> 0.06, 22.2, 22.2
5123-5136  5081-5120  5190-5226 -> 0.04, 21.6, 21.1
